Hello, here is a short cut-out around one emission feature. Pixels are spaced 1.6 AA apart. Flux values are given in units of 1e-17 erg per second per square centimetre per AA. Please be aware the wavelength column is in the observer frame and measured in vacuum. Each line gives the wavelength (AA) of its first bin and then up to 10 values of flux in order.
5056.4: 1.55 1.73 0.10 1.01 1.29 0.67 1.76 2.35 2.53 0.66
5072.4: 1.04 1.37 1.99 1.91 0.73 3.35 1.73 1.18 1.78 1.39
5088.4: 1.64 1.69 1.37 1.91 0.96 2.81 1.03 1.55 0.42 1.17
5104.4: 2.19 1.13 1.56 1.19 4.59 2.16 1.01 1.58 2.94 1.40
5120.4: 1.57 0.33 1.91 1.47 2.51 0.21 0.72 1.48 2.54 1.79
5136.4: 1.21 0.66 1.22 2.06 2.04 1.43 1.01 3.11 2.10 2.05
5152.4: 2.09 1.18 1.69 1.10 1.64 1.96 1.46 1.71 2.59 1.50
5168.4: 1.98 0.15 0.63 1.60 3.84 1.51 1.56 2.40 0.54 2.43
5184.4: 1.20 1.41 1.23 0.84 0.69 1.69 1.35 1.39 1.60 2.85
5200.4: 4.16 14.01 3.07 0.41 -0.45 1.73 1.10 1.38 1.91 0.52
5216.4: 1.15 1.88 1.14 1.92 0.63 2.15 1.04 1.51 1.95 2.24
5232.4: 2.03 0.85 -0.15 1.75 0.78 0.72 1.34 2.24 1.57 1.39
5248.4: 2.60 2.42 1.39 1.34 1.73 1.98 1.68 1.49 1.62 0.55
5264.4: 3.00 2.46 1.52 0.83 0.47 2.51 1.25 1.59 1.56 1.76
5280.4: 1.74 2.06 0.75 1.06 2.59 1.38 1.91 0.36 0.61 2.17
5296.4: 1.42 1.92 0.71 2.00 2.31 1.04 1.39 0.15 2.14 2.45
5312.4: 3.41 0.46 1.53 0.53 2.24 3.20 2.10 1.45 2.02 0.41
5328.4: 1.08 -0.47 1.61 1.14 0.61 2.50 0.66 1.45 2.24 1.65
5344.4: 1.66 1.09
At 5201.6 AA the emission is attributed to Hgamma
